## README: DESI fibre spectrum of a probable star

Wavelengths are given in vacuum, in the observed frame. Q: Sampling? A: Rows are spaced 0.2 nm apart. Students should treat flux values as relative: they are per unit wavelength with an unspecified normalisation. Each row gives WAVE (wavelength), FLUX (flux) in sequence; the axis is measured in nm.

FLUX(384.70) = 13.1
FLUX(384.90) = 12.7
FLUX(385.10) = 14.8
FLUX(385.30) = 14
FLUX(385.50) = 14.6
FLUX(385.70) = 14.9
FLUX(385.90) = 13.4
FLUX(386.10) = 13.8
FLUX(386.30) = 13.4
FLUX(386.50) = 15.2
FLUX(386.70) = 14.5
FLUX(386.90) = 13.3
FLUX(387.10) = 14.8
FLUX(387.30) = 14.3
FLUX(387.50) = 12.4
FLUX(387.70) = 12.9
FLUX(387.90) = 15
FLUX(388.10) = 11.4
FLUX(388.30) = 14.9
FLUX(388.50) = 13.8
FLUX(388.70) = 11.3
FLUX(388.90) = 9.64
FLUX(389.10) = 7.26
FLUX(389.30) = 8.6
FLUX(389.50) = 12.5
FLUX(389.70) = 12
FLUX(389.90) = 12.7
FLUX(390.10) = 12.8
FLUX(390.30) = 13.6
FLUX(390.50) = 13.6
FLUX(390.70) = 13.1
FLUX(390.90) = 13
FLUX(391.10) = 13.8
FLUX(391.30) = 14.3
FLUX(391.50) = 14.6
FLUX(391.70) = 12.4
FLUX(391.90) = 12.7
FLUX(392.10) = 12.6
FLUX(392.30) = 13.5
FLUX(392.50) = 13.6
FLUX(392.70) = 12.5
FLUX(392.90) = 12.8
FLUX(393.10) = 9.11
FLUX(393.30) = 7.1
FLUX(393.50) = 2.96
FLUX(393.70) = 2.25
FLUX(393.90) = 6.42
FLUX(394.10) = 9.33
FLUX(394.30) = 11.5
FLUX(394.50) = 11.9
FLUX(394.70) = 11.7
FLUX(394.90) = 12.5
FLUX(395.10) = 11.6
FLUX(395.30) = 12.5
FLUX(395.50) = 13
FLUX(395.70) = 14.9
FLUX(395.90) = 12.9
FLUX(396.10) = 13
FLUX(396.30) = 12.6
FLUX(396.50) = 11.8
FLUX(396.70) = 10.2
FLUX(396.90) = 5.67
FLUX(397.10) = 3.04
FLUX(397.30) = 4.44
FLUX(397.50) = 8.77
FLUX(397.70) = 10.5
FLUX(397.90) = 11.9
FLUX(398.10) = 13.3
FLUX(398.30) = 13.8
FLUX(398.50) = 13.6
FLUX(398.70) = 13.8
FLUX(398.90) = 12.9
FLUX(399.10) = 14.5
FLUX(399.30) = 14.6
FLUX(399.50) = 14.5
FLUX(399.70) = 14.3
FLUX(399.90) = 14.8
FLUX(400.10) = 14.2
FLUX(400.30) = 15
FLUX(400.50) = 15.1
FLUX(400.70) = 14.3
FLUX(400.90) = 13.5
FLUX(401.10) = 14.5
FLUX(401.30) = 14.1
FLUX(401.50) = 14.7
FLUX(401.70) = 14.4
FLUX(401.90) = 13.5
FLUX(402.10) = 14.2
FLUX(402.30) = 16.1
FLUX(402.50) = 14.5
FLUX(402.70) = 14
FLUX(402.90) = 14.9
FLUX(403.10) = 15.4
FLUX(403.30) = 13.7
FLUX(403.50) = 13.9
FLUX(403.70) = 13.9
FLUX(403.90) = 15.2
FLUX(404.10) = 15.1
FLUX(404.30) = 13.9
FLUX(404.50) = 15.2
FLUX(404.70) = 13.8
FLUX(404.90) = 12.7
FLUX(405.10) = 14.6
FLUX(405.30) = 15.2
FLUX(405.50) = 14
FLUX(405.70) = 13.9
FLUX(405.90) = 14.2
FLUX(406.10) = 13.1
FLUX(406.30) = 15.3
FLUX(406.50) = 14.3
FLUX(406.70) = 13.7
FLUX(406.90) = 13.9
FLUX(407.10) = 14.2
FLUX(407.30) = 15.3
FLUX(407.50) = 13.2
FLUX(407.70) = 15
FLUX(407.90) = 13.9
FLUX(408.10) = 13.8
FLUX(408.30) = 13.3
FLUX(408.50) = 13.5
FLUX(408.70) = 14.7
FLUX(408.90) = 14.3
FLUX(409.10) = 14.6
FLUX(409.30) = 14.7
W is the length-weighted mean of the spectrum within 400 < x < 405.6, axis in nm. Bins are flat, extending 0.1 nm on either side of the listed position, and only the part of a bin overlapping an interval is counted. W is 14.4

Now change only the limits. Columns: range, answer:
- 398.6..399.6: 14.1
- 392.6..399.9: 10.9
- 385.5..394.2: 12.1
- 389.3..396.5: 11.7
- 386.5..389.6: 12.5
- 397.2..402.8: 13.5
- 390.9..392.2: 13.4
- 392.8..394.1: 6.97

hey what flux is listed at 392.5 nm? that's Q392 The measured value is 13.6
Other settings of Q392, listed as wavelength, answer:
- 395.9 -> 12.9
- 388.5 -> 13.8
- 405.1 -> 14.6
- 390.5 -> 13.6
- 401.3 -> 14.1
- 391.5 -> 14.6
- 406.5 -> 14.3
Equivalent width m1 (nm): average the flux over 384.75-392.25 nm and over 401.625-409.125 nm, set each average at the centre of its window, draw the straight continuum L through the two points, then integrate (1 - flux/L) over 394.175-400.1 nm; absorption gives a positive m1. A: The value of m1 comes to 0.78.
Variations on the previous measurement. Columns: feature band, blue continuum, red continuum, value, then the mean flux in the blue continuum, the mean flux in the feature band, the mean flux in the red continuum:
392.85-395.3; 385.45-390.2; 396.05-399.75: 0.567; 12.9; 9.16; 11.4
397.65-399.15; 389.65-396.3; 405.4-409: -0.053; 11.7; 13.1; 14.1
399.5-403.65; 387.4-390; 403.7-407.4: -0.219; 11.9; 14.4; 14.3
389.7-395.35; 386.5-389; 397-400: 0.553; 13.3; 11.4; 11.9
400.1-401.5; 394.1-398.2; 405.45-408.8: -0.253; 10.8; 14.4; 14.1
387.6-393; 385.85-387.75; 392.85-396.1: -0.230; 13.8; 12.6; 10.2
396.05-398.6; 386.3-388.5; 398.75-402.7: 0.734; 13.8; 10.1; 14.4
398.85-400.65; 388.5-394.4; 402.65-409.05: -0.216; 11.1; 14.5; 14.2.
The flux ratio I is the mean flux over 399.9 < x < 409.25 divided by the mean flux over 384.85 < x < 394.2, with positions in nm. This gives 1.2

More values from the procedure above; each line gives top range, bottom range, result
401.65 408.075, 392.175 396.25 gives 1.33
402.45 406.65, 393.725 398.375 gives 1.35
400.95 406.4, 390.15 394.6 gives 1.28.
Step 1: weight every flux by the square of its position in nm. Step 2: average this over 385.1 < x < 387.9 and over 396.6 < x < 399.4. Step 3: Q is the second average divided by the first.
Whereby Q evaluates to 0.82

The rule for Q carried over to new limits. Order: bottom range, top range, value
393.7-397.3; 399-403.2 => 1.43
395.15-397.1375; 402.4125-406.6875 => 1.33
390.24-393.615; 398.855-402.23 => 1.25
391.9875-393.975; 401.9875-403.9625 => 1.64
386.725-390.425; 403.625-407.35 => 1.25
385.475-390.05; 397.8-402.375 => 1.17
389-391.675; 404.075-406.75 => 1.23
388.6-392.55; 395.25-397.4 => 0.86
